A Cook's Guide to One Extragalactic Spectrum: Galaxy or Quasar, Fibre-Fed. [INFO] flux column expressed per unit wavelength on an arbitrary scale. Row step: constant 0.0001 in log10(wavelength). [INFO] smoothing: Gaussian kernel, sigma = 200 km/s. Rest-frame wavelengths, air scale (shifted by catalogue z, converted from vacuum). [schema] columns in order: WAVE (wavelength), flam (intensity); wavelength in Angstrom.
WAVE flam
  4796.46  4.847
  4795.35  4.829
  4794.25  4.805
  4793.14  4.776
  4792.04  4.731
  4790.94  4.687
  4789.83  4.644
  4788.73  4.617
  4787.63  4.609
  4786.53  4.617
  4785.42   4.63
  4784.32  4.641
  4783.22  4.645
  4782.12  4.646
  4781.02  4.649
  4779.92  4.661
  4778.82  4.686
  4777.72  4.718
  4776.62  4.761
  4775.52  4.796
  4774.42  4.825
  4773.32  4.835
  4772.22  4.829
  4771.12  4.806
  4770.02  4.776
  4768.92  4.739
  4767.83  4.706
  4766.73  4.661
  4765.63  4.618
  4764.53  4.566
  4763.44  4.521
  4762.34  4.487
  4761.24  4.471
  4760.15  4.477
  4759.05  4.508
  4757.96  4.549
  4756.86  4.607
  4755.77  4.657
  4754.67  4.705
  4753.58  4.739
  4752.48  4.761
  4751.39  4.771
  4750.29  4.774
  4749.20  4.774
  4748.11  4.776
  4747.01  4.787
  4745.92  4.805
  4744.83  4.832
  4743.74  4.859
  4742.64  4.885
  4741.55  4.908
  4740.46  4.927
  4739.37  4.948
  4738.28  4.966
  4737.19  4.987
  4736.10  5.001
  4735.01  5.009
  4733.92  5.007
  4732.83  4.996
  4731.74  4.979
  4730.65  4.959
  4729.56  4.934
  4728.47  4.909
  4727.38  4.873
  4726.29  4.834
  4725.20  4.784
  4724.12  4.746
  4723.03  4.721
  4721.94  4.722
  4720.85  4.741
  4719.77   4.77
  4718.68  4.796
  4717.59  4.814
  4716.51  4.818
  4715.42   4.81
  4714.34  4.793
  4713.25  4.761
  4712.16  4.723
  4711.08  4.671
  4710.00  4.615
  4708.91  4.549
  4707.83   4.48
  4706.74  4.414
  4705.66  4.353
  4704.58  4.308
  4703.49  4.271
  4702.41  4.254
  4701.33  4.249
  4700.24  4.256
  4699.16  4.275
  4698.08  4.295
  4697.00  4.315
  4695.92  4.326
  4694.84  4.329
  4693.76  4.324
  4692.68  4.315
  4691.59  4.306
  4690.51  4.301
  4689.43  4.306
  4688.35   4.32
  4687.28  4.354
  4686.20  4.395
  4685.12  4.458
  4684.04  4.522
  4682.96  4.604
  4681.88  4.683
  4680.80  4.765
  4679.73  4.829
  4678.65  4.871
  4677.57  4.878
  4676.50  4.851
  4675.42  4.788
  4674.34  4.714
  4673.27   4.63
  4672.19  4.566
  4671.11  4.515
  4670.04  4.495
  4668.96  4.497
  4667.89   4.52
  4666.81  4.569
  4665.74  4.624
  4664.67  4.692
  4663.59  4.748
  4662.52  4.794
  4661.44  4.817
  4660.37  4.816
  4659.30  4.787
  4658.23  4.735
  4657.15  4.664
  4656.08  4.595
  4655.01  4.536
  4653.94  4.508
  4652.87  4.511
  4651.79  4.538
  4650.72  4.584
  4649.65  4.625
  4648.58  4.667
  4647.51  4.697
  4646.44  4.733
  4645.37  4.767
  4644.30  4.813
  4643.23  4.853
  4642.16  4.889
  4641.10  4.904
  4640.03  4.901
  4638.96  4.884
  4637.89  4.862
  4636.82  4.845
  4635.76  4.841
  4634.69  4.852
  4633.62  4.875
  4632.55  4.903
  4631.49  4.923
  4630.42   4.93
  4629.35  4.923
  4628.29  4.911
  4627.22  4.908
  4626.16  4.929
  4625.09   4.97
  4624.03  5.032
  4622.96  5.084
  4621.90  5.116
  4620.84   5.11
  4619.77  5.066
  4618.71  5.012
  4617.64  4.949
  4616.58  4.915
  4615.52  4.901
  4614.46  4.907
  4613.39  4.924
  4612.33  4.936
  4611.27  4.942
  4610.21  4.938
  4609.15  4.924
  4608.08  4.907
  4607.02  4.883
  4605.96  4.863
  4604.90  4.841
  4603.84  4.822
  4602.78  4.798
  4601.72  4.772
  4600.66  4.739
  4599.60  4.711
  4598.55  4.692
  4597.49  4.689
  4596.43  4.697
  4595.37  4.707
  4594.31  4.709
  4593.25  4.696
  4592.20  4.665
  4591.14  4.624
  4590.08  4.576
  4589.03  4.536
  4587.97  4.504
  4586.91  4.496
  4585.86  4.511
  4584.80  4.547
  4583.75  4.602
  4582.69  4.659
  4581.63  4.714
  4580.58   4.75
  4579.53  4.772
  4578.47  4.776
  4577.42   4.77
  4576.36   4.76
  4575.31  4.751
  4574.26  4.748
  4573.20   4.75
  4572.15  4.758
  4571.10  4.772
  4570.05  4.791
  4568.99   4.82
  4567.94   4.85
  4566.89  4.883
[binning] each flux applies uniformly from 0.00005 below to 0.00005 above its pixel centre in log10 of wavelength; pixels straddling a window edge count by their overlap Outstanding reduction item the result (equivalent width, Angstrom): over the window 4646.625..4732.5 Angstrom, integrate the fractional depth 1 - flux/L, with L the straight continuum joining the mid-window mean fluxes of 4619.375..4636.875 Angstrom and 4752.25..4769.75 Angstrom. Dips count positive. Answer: 3.4 Angstrom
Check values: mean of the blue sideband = 4.96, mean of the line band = 4.61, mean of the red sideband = 4.61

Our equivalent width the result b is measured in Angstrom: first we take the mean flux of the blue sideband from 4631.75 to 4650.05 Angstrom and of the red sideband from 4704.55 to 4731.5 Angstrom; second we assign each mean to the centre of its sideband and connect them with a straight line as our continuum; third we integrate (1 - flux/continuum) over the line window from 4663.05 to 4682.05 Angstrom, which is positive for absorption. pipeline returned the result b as 0.4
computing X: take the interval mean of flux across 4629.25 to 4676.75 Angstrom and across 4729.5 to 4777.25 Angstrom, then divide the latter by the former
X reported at 1.0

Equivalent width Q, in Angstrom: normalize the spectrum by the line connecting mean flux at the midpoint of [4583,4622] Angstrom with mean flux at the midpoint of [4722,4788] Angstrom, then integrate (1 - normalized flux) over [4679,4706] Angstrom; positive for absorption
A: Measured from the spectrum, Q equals 2.1 Angstrom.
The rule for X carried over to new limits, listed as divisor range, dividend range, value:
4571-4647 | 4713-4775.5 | 0.99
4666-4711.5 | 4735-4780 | 1.06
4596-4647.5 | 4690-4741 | 0.95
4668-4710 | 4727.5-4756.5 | 1.09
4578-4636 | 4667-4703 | 0.93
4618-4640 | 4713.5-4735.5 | 0.98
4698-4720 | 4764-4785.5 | 1.04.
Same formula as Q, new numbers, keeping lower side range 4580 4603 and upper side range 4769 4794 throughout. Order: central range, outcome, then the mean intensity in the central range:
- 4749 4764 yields 0.24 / 4.63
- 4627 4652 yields -0.82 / 4.82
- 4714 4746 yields -1.22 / 4.87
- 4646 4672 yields 0.22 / 4.63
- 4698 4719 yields 0.72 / 4.53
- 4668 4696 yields 0.84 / 4.54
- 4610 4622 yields -0.80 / 4.97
